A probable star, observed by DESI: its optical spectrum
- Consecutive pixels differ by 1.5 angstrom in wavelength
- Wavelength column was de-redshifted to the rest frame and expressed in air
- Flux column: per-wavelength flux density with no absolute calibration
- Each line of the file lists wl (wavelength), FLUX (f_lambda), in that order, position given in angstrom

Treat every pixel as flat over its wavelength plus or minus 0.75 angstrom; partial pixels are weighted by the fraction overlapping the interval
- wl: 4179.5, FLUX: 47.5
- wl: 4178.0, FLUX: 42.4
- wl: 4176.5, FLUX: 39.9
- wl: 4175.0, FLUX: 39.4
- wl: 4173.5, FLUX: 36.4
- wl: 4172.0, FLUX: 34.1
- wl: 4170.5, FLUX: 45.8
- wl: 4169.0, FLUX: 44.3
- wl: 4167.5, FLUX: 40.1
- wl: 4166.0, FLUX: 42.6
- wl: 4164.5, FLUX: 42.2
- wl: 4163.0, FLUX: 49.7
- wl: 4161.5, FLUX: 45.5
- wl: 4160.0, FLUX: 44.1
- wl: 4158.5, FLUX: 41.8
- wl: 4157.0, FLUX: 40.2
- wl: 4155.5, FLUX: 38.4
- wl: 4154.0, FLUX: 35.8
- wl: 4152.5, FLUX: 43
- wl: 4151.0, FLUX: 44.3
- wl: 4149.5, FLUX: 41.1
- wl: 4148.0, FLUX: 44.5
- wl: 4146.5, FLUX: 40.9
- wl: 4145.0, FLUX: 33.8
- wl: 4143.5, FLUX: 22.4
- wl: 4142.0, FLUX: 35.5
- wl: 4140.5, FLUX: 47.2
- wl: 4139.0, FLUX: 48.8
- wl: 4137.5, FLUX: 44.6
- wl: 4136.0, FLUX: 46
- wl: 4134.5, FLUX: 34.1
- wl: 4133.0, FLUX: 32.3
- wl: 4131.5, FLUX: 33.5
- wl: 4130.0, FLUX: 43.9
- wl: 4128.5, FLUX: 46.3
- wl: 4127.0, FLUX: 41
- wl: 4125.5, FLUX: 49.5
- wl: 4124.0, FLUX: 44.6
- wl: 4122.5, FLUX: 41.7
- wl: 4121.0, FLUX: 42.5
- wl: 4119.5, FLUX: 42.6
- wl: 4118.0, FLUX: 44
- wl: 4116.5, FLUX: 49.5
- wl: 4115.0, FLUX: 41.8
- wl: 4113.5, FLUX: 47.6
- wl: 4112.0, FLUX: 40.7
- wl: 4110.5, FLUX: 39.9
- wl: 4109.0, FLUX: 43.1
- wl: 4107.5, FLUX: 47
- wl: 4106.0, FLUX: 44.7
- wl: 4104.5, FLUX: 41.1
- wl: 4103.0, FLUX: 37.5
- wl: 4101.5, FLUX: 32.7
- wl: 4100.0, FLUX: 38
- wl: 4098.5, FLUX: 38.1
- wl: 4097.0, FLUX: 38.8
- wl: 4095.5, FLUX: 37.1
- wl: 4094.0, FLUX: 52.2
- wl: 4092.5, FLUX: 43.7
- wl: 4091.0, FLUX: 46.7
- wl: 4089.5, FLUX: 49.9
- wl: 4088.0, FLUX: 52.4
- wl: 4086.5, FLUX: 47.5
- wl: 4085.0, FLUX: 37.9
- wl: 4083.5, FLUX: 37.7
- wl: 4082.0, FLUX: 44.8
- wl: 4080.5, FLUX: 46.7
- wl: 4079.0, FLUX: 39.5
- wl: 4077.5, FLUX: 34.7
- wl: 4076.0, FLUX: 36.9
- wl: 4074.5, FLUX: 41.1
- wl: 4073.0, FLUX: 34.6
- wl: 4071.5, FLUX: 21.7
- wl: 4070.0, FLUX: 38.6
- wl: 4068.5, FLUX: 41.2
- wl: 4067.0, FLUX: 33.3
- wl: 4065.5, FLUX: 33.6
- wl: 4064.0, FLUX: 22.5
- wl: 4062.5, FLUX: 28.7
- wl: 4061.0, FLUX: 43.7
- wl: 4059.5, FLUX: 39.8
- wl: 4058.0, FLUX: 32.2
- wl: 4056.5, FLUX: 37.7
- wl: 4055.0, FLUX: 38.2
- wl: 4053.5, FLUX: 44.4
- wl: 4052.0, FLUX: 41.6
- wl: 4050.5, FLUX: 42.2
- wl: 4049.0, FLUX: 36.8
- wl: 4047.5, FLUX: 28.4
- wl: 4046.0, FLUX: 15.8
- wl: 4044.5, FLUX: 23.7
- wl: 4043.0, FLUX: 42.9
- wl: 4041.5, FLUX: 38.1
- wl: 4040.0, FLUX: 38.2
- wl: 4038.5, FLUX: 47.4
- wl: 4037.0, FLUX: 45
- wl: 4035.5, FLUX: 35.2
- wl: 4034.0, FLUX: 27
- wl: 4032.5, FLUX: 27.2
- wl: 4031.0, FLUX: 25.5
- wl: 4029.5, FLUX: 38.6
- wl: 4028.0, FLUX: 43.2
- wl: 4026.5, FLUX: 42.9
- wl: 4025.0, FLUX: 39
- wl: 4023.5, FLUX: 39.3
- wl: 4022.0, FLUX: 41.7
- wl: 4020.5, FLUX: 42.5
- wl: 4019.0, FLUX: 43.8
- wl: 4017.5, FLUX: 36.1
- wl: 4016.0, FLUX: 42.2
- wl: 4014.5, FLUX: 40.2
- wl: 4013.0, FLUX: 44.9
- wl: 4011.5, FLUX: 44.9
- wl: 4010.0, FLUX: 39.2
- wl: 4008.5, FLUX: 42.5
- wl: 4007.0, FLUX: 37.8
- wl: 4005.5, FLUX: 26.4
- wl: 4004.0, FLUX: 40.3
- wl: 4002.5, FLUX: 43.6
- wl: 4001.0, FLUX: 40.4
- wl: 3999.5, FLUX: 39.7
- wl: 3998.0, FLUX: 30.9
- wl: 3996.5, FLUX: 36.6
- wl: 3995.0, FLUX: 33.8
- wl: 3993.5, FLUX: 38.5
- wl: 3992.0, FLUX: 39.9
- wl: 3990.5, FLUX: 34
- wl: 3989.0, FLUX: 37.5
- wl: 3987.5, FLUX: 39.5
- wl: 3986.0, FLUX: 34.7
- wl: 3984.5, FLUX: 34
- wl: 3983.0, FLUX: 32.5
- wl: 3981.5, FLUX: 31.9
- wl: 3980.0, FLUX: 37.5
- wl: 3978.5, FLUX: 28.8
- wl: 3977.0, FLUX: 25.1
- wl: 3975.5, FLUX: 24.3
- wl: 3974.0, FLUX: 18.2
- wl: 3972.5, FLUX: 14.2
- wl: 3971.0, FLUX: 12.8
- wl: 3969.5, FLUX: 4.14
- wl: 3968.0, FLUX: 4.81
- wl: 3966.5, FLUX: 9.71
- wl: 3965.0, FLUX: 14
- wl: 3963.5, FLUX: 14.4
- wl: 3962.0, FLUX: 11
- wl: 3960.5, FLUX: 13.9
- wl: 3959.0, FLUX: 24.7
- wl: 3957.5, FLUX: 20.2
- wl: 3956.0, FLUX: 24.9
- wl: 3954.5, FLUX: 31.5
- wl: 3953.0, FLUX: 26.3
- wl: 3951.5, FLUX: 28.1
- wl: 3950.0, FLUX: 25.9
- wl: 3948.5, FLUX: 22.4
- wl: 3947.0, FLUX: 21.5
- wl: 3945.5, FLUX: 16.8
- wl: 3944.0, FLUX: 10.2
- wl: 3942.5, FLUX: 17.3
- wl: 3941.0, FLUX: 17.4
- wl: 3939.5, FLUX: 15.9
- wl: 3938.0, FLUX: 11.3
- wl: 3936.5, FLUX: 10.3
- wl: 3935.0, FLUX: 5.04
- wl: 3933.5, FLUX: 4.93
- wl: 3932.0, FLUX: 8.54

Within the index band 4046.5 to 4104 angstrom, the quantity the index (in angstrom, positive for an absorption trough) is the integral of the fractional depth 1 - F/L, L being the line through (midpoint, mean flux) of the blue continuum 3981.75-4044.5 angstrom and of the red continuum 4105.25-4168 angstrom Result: 1.9 angstrom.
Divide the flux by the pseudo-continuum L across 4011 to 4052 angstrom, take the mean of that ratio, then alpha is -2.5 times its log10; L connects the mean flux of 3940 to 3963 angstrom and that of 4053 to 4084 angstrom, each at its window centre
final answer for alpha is -0.19 mag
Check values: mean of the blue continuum 20.7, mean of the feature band 37.5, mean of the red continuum 36.7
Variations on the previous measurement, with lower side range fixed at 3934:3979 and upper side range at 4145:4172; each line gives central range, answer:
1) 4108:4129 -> -0.18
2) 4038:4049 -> -0.19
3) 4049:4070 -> -0.23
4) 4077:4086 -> -0.23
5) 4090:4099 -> -0.25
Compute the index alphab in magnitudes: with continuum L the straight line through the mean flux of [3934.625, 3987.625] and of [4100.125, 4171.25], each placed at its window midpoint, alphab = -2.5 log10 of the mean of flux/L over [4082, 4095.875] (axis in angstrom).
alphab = -0.25 mag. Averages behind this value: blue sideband 20.3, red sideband 41.8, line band 45.2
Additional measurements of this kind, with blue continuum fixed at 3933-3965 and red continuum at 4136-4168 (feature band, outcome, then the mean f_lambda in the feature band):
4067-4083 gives -0.164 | 37.8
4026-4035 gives -0.237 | 33.9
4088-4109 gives -0.208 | 42.5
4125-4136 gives -0.039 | 40.3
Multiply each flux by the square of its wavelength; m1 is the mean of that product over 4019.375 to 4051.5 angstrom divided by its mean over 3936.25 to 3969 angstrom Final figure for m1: 2.1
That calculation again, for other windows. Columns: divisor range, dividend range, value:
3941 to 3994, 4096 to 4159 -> 1.89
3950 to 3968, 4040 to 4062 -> 1.94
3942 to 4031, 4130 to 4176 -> 1.45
